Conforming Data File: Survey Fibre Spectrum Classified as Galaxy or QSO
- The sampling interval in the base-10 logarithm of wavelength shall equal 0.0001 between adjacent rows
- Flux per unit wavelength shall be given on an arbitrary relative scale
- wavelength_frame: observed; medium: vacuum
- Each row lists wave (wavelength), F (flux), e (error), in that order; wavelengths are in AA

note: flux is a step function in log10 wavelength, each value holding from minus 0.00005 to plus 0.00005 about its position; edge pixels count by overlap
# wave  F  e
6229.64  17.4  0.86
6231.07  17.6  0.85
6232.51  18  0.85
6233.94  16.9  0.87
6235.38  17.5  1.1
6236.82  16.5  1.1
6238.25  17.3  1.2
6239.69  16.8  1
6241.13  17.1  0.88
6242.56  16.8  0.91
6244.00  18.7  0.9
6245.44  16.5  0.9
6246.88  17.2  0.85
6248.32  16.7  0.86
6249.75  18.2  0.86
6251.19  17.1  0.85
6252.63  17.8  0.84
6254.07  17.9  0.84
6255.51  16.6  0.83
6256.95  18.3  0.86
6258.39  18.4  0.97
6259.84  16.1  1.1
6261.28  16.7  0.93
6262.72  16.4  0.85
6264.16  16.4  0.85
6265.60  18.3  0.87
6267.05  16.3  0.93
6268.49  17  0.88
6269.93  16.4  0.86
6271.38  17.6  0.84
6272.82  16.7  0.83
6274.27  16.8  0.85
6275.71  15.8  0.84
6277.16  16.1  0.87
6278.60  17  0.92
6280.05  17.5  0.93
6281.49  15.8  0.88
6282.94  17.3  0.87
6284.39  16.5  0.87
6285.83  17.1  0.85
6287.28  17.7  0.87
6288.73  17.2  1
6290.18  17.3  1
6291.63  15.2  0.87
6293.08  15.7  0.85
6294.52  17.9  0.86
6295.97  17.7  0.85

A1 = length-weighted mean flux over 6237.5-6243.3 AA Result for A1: 17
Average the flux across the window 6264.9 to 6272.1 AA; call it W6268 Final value 17.1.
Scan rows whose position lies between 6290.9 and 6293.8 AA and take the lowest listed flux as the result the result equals 15.2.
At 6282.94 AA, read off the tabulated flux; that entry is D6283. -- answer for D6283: 17.3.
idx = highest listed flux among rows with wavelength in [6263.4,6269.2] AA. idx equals 18.3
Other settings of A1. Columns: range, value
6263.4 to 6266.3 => 17.4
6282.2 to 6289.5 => 17.1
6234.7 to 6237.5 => 17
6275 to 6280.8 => 16.6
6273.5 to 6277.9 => 16.2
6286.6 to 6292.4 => 16.8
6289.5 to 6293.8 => 16.1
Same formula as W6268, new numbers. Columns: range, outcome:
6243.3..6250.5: 17.5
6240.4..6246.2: 17.3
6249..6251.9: 17.7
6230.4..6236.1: 17.5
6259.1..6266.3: 16.8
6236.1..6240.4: 16.9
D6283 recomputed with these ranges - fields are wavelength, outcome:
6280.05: 17.5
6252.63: 17.8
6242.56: 16.8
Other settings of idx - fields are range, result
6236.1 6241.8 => 17.3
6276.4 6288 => 17.7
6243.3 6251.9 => 18.7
